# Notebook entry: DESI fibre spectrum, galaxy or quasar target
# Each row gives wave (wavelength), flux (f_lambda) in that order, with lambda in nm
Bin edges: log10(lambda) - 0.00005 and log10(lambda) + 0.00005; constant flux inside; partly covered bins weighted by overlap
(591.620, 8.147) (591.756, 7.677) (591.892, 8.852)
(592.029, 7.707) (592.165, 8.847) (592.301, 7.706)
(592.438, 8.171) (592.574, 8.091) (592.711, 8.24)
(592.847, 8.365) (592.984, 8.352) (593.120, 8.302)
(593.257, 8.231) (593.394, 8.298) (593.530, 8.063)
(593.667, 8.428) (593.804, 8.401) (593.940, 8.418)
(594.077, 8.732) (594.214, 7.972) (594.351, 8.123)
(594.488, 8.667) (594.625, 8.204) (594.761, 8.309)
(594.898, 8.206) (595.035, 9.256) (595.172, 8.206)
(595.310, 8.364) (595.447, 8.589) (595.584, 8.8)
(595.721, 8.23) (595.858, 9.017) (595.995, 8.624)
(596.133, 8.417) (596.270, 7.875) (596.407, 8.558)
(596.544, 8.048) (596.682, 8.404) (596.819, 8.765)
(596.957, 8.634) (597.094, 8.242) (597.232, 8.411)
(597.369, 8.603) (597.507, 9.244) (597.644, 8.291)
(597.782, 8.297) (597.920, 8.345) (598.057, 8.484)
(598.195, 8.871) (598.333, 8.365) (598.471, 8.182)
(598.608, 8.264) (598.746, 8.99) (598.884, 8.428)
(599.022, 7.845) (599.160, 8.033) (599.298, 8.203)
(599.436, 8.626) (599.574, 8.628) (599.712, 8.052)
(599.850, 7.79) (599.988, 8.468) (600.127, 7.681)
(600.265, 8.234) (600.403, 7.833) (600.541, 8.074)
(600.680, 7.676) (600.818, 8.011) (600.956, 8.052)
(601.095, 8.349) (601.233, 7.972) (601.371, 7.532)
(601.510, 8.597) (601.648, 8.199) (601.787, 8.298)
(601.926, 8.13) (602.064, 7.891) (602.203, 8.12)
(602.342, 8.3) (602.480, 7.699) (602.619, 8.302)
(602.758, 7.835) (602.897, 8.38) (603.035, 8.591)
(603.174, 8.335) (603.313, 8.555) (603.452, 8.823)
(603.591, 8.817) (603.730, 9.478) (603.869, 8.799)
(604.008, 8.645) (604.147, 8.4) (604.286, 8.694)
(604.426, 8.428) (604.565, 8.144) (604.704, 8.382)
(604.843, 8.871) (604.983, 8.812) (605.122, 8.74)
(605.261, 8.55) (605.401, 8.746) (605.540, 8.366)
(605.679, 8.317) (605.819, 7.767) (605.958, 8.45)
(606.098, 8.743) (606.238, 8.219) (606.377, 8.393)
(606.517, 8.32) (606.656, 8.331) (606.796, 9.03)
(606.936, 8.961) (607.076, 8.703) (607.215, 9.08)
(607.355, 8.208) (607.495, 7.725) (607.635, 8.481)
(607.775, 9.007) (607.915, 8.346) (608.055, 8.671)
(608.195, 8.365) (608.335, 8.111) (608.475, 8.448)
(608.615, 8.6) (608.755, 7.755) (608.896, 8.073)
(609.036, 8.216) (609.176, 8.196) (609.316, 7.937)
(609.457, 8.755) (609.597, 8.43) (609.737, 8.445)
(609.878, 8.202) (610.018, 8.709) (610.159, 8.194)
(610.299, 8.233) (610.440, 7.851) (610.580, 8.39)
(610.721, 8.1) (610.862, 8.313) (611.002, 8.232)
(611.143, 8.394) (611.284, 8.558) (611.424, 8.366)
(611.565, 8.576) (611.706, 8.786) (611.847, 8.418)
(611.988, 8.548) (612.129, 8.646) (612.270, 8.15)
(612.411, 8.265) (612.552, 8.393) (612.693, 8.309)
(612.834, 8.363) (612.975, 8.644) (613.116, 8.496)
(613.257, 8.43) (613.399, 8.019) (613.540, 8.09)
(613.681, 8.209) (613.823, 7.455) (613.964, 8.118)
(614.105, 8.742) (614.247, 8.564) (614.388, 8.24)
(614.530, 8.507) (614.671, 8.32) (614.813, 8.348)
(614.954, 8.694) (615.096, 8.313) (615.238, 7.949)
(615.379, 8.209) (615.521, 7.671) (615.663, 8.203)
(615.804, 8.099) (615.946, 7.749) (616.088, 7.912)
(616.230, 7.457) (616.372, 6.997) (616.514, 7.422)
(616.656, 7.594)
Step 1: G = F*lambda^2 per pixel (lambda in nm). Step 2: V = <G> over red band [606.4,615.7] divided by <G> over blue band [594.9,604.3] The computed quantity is 1.04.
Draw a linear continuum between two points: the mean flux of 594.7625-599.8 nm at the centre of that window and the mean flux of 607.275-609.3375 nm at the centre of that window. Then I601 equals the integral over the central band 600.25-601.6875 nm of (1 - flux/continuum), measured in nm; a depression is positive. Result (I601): 0.06 nm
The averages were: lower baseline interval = 8.45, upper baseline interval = 8.29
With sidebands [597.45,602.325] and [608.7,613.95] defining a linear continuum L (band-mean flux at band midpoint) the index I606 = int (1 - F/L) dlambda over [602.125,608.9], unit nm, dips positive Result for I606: -0.17 nm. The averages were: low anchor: 8.23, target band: 8.47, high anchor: 8.3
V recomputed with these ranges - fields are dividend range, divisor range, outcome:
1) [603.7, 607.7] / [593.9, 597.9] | 1.04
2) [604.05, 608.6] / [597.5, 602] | 1.06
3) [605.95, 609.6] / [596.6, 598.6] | 1.03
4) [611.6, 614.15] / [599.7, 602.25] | 1.08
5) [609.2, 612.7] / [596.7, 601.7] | 1.05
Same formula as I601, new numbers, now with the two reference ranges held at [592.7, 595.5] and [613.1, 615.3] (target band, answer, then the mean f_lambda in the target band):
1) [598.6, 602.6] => 0.10 nm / 8.14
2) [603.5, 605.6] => -0.09 nm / 8.66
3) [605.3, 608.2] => -0.06 nm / 8.49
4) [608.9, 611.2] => 0.00 nm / 8.28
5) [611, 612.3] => -0.03 nm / 8.49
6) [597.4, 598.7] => -0.02 nm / 8.5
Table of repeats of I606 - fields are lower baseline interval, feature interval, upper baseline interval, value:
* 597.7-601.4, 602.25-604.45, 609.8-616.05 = -0.07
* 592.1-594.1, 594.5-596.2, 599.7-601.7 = -0.06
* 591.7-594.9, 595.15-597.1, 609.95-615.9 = -0.04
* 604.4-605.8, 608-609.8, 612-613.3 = 0.03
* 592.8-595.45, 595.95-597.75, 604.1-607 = -0.01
